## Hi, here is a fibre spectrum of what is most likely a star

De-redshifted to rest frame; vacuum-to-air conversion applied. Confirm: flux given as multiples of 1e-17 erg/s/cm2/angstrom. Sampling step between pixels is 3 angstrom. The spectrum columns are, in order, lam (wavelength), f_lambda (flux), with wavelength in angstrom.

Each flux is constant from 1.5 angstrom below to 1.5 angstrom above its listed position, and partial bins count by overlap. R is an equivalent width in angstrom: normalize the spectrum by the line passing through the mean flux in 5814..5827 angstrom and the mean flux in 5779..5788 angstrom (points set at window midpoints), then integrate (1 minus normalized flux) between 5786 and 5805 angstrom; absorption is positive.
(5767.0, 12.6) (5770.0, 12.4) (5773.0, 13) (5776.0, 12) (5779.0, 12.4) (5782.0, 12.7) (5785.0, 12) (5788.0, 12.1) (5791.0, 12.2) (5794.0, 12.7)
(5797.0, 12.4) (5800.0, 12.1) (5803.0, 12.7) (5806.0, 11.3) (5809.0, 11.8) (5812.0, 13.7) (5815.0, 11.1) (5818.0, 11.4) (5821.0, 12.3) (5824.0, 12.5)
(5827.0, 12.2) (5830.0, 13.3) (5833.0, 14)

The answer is -0.2 angstrom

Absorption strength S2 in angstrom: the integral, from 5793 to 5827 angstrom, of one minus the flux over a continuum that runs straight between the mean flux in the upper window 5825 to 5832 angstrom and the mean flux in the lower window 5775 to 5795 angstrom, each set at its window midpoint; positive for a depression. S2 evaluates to 1.1 angstrom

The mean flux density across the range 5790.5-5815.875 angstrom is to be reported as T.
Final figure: 12.3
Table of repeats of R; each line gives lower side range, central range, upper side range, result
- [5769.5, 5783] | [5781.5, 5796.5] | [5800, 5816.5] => 0.0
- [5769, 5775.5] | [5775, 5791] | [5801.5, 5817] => 0.3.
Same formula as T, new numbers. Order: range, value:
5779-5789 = 12.3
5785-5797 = 12.3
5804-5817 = 12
